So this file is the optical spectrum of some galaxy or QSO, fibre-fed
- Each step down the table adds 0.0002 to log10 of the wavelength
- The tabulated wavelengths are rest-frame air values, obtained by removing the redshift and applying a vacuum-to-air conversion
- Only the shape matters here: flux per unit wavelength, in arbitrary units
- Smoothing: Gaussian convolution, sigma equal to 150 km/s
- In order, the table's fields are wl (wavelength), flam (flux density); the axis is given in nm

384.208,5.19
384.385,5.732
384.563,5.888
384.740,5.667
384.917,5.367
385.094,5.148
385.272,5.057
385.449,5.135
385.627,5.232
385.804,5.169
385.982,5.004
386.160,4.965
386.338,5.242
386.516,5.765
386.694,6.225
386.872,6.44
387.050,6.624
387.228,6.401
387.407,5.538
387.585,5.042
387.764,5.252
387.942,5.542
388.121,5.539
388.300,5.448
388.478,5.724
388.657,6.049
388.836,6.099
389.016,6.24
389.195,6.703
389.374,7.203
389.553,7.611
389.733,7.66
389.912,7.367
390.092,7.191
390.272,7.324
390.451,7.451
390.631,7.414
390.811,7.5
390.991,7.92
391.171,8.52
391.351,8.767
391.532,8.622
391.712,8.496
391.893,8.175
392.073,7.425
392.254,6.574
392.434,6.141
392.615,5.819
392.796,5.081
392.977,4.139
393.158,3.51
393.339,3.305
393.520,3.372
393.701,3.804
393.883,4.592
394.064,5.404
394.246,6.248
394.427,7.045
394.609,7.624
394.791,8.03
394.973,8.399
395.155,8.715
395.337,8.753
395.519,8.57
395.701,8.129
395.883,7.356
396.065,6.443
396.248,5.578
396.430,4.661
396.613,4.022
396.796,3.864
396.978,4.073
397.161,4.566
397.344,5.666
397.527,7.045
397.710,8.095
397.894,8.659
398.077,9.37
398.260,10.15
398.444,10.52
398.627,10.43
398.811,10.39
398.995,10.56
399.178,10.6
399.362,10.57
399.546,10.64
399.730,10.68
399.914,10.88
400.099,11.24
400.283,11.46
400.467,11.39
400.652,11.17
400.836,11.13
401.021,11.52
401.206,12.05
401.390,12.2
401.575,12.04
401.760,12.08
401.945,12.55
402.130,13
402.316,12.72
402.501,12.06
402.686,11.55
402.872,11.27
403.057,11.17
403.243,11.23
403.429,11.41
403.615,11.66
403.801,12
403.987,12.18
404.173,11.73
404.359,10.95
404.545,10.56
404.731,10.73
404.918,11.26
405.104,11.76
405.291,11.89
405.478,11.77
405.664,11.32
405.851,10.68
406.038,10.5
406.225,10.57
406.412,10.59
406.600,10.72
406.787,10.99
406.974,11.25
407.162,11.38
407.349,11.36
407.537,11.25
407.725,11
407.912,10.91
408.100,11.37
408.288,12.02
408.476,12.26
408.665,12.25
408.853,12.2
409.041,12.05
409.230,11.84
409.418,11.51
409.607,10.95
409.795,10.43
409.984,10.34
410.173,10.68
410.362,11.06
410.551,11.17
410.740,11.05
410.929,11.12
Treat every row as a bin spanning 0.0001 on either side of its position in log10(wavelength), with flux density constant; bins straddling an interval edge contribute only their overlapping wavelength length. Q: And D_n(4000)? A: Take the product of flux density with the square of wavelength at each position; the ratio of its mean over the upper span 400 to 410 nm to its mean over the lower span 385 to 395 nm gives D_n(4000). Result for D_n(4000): 1.99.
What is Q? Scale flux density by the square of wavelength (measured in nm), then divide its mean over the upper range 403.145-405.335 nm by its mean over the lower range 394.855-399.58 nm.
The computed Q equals 1.5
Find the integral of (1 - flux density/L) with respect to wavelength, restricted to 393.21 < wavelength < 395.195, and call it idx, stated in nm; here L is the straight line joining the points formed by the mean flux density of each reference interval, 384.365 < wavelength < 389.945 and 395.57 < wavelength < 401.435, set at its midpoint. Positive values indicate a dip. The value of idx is 0.47 nm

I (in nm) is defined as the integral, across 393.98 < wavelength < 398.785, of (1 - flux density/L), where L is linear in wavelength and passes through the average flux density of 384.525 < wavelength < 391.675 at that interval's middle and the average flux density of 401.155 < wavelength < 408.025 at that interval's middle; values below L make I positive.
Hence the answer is 0.90 nm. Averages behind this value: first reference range 6.35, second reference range 11.5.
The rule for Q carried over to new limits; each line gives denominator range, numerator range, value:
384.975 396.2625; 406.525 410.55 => 1.93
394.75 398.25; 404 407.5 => 1.69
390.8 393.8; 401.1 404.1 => 2.01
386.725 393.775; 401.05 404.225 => 1.99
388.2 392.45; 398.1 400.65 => 1.55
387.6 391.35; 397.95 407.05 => 1.76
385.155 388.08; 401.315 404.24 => 2.34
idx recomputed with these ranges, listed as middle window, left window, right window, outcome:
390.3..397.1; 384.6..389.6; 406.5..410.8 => 0.834 nm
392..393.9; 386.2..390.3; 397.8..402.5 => 0.759 nm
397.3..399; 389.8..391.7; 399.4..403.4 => 0.222 nm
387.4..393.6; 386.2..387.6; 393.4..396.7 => -0.313 nm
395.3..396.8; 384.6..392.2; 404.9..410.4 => 0.343 nm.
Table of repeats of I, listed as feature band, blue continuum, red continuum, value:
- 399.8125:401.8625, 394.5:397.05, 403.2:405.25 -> -0.43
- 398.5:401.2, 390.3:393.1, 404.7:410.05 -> -0.47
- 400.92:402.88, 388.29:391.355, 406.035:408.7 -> -0.43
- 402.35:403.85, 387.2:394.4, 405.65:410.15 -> -0.26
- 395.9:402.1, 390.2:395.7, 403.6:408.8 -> -0.23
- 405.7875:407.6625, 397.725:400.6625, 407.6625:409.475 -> 0.09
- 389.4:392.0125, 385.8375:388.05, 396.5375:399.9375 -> -0.50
